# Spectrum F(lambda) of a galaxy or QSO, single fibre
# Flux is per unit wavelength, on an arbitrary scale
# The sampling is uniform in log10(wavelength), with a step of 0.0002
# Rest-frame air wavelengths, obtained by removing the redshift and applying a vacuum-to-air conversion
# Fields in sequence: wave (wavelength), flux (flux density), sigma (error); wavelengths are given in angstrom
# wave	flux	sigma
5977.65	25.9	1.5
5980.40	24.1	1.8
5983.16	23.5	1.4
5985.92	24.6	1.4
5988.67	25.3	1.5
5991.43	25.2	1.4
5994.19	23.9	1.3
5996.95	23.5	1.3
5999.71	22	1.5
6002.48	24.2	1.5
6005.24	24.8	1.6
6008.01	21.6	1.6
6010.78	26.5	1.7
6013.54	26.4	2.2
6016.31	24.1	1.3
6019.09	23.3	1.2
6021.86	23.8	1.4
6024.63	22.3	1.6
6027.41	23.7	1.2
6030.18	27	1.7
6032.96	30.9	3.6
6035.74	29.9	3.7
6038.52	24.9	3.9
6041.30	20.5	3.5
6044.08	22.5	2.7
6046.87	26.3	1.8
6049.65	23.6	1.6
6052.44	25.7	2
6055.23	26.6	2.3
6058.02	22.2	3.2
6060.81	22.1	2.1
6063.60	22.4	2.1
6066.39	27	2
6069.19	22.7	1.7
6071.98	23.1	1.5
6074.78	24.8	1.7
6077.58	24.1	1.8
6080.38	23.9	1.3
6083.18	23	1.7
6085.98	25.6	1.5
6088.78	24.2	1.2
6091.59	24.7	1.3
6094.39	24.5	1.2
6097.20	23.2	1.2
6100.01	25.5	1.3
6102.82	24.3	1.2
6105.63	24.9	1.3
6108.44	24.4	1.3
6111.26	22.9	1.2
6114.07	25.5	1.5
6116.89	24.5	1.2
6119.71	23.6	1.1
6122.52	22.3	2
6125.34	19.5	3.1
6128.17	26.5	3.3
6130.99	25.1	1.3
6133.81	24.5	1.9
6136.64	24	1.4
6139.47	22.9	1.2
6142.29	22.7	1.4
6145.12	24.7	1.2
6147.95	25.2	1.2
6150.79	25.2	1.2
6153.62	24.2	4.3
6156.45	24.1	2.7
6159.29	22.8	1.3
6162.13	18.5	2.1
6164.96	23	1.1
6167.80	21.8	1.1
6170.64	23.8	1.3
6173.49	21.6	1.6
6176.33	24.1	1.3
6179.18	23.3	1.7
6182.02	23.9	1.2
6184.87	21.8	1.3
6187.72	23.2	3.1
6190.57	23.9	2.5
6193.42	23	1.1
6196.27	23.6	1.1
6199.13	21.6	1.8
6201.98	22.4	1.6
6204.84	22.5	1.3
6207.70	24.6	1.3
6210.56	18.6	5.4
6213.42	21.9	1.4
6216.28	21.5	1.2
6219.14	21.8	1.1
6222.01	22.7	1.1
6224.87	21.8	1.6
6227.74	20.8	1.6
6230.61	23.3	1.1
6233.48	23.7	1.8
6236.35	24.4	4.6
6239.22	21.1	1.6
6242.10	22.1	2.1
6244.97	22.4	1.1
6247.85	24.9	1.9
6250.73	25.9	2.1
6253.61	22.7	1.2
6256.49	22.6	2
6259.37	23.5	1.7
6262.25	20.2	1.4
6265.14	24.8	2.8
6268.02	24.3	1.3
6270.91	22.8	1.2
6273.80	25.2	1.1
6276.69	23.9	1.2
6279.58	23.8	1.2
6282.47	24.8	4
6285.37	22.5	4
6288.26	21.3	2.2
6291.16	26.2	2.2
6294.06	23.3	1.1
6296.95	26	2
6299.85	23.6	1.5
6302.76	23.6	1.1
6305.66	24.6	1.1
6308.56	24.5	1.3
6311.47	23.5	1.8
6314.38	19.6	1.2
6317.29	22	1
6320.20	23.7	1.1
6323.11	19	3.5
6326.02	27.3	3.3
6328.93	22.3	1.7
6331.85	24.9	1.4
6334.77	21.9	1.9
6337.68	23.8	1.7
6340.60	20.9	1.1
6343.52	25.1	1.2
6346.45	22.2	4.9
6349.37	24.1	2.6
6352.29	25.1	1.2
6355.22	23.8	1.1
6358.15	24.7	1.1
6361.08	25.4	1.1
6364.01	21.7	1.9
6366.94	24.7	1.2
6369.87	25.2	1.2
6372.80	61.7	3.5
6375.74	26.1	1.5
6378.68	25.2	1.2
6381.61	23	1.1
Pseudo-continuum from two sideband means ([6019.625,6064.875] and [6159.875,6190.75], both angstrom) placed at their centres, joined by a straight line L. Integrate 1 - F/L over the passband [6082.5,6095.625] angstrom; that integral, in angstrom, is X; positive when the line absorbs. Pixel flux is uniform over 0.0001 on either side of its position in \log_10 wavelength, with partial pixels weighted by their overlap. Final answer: -0.3 angstrom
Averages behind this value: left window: 24.6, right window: 22.6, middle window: 24.5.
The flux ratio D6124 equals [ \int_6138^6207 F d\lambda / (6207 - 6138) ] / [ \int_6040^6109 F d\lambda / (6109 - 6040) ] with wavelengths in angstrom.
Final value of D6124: 1.0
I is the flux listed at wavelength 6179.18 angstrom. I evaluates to 23.3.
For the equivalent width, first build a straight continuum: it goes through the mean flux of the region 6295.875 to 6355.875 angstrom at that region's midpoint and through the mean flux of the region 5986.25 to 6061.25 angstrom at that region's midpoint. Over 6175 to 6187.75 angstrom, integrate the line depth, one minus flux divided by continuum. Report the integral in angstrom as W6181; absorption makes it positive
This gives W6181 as 0.4 angstrom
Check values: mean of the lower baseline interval 24.6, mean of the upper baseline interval 23.4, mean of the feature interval 23.3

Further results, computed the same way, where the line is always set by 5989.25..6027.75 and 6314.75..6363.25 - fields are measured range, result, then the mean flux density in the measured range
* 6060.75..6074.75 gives 0.1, 23.7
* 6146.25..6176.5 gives 0.8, 23.1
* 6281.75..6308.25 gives -0.6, 24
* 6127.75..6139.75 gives -0.4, 24.6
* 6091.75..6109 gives -0.5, 24.5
